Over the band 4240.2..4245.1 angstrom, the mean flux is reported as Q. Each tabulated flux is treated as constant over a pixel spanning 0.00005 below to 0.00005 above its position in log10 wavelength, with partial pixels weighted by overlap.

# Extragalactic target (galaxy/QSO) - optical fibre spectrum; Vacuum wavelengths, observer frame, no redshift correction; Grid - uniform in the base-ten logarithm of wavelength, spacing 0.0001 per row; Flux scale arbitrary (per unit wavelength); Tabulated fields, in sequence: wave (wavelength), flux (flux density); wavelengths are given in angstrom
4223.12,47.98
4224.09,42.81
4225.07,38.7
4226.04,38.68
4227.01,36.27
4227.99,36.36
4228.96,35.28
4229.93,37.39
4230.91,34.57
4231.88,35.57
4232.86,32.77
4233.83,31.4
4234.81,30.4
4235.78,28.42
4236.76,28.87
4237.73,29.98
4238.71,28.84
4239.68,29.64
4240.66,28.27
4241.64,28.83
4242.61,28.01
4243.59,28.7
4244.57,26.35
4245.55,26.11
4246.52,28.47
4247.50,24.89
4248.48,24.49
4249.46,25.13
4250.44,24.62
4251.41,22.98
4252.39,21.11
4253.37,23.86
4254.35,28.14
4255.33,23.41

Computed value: 28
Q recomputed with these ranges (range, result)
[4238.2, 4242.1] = 28.9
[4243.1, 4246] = 27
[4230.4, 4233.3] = 34.3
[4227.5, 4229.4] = 35.8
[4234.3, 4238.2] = 29.4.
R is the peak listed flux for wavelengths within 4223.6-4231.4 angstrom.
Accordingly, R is 42.81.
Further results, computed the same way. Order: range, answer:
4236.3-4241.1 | 29.98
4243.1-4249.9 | 28.7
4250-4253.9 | 24.62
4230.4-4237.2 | 35.57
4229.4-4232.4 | 37.39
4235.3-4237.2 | 28.87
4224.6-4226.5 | 38.7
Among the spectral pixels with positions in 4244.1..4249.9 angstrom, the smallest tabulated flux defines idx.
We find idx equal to 24.49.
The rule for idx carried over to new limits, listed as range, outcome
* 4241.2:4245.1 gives 26.35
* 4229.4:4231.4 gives 34.57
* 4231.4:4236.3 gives 28.42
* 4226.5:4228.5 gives 36.27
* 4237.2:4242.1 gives 28.27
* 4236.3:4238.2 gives 28.87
